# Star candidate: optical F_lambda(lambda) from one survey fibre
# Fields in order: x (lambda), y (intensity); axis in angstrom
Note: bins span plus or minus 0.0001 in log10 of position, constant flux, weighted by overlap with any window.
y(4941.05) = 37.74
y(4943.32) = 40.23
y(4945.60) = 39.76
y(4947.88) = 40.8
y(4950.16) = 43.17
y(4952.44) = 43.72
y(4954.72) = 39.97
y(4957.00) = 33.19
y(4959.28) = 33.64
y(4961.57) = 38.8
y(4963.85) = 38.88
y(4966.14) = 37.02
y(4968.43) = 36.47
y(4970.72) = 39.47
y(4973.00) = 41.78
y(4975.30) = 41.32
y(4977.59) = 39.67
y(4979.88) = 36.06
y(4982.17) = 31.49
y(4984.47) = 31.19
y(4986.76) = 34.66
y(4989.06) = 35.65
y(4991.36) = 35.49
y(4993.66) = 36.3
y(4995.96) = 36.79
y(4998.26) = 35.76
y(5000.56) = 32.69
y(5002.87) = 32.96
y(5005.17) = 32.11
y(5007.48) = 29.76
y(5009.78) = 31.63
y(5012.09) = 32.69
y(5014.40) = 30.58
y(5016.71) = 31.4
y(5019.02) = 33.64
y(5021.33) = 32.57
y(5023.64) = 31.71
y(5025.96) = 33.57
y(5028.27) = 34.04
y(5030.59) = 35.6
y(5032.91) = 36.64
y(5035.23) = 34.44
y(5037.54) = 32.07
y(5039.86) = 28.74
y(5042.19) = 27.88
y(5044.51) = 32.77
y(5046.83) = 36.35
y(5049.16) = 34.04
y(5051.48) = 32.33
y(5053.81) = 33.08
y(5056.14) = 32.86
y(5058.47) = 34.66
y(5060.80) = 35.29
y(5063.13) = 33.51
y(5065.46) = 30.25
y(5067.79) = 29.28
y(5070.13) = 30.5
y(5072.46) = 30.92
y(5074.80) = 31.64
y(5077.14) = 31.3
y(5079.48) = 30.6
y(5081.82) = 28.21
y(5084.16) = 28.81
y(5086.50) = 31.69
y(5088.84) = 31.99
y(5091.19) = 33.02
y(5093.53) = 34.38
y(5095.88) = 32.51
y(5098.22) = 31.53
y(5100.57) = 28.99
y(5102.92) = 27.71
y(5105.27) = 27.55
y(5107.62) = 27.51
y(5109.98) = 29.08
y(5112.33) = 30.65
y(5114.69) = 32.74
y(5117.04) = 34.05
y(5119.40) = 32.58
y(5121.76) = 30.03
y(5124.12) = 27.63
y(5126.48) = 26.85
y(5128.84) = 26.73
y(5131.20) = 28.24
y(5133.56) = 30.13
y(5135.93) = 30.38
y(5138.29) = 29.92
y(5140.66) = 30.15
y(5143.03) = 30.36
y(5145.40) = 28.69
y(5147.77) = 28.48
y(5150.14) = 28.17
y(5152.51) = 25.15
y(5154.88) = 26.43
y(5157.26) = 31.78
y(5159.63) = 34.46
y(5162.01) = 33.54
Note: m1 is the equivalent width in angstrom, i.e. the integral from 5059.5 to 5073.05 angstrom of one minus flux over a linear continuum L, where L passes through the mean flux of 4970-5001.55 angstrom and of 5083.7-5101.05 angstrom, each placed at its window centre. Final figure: 0.52 angstrom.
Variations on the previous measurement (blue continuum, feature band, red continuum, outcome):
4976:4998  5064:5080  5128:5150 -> 0.6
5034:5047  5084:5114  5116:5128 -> 0.0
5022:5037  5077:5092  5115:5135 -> 0.4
